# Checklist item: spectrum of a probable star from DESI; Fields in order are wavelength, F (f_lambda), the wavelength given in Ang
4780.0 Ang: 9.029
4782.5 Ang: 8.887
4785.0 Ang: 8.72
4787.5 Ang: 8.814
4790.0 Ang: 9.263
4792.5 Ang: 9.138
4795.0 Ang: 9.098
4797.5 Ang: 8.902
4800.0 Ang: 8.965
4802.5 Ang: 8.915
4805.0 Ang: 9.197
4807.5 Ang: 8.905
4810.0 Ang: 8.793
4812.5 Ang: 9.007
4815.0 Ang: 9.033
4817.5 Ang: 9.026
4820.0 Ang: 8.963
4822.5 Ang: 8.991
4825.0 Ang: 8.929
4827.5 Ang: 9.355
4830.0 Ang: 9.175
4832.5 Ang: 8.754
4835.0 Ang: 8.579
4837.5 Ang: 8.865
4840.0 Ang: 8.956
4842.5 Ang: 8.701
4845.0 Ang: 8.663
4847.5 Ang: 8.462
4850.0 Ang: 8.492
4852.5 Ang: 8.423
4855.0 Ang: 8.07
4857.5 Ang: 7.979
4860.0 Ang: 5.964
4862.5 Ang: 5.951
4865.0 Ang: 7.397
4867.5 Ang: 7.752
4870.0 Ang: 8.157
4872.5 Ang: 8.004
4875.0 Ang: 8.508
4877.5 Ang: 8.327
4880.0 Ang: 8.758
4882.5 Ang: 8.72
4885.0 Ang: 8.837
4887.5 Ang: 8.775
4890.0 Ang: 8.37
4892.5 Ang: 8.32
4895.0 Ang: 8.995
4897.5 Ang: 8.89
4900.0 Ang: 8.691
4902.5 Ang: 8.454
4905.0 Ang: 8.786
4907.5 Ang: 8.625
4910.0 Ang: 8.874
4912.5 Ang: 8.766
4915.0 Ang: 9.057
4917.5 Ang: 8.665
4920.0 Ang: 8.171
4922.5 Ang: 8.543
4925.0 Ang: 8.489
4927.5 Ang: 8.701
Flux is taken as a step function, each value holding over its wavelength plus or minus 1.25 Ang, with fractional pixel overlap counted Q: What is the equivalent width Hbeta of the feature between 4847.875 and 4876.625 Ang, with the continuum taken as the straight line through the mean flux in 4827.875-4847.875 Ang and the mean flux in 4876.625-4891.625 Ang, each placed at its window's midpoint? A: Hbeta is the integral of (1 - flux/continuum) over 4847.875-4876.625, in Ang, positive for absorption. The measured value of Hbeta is 3.2 Ang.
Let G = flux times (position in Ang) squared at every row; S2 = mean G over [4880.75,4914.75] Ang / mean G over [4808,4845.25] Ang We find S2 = 1.0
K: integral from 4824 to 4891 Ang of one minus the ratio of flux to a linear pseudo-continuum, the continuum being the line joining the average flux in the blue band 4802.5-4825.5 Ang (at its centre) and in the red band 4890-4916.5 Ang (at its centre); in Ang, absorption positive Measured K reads 4.01 Ang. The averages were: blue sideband 8.98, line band 8.33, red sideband 8.73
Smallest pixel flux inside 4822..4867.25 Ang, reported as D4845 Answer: 5.951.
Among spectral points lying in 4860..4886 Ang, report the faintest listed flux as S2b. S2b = 5.951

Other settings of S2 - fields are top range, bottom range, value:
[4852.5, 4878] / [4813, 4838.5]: 0.86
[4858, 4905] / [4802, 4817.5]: 0.94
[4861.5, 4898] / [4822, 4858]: 0.96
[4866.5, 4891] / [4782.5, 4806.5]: 0.97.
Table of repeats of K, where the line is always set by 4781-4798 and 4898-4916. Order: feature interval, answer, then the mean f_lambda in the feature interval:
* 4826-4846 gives 0.0 Ang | 8.88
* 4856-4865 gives 2.1 Ang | 6.78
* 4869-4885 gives 0.7 Ang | 8.45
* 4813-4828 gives -0.2 Ang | 9.03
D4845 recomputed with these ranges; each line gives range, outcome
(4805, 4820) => 8.793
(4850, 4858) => 7.979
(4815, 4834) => 8.754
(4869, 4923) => 8.004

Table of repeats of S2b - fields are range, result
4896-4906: 8.454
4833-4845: 8.579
